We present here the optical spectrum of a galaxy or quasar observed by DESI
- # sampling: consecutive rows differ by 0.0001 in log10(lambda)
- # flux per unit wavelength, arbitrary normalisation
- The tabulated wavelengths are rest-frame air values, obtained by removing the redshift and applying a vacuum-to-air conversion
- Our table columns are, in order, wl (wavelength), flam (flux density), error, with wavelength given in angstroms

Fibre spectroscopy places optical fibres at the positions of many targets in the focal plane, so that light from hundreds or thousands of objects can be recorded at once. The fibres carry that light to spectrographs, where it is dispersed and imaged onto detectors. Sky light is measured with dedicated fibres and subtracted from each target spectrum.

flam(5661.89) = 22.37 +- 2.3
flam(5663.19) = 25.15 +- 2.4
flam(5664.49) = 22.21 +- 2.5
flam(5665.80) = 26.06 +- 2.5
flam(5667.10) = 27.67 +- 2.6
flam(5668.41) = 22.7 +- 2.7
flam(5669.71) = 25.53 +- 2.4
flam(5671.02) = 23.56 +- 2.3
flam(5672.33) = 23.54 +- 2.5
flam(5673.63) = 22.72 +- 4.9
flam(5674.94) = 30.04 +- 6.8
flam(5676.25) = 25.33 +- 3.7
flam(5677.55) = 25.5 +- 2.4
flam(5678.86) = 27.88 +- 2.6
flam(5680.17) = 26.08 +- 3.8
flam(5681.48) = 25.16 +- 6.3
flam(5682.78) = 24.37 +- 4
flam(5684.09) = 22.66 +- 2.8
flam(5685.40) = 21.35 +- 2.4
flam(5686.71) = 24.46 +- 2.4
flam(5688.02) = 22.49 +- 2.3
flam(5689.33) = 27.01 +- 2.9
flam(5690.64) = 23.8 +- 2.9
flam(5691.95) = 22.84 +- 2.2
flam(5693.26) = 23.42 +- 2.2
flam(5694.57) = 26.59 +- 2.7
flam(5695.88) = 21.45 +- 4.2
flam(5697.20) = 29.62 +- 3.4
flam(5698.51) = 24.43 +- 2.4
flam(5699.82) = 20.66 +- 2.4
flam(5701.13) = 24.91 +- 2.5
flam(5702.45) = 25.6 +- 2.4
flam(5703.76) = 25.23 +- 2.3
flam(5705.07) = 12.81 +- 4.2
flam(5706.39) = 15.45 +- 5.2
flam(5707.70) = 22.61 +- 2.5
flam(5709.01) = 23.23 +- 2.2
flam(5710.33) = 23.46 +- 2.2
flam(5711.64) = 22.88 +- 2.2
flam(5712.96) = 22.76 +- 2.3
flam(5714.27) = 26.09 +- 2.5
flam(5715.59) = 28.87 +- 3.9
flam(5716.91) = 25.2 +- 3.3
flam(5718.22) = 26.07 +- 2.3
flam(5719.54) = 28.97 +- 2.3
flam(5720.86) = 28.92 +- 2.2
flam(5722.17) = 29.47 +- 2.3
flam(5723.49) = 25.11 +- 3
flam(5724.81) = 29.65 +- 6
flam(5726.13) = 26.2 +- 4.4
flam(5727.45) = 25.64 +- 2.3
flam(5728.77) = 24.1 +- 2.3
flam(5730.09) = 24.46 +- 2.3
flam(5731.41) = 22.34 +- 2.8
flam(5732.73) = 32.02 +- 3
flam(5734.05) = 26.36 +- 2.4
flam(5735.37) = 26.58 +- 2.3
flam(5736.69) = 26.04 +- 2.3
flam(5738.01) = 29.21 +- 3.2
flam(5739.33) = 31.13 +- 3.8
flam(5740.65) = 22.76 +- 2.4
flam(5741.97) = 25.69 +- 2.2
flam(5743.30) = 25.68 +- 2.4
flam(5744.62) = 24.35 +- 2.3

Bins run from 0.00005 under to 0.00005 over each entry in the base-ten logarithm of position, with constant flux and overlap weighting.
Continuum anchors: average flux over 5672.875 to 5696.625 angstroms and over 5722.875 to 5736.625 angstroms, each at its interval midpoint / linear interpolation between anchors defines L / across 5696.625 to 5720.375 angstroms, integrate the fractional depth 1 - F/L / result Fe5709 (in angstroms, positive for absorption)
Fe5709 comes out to 1.5 angstroms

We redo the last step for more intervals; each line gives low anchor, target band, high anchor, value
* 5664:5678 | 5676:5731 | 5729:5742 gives 2.7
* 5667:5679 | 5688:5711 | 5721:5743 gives 2.5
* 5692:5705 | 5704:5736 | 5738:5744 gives 0.5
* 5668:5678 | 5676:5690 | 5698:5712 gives -0.4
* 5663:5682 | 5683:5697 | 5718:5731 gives 1.1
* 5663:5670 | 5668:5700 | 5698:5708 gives -2.0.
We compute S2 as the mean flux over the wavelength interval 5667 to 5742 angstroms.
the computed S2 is 25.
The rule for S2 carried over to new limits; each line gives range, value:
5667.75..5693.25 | 24.5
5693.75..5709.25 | 22.7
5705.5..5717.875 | 23.3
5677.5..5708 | 23.6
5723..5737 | 26.2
